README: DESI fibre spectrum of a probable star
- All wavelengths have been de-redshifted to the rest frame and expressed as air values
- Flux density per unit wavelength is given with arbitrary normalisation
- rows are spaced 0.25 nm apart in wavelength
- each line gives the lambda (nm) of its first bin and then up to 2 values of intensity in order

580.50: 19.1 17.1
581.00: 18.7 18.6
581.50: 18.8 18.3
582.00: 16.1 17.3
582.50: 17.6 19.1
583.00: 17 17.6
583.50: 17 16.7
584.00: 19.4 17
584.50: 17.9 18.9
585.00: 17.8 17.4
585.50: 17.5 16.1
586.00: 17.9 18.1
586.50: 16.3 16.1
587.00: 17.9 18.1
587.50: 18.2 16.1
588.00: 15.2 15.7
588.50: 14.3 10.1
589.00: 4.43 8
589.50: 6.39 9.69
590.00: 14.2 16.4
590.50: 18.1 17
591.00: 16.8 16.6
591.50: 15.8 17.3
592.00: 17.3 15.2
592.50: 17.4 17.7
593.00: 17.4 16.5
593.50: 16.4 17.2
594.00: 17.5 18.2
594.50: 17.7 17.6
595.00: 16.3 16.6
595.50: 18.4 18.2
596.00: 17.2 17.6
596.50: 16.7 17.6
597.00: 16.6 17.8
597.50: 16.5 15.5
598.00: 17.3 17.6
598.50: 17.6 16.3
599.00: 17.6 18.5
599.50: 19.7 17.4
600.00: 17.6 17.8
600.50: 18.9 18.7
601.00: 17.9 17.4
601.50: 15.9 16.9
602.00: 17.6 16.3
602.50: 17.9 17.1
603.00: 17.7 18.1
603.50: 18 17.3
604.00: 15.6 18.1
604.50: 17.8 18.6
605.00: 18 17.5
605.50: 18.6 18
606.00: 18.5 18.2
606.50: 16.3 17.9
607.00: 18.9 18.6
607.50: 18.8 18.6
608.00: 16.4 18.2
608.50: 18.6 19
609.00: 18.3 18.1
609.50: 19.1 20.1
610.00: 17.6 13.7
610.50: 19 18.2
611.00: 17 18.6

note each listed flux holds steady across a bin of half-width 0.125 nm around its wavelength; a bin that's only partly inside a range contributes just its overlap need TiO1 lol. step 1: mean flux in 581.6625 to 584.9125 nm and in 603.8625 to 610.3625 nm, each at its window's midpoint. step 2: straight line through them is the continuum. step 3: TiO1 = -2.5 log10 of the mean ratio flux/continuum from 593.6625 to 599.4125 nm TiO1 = 0.03 mag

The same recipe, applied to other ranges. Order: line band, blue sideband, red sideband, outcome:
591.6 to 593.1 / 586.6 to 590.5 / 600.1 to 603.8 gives -0.16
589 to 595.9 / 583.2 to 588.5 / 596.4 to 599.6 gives 0.10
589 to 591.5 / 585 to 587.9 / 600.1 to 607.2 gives 0.29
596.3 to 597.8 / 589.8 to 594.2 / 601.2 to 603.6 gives 0.00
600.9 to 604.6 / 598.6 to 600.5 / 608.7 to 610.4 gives 0.04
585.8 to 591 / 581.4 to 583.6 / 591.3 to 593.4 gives 0.18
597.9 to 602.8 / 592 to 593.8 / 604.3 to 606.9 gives -0.01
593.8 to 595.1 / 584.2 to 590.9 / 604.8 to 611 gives -0.08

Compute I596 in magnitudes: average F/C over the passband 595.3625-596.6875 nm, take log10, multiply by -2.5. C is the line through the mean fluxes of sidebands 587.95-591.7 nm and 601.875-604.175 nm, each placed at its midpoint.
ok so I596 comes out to -0.16 mag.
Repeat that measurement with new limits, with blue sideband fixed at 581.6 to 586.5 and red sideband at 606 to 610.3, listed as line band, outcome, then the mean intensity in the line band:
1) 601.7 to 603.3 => 0.04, 17.4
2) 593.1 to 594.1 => 0.06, 16.9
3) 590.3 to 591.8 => 0.05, 16.9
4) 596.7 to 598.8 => 0.06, 17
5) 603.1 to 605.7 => 0.02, 17.8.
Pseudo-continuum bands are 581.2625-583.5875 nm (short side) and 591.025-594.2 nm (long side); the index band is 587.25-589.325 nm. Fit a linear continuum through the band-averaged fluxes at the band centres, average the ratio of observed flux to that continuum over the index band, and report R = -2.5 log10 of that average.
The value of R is 0.291 mag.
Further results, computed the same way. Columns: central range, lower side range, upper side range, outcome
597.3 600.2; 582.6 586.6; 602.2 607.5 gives 0.019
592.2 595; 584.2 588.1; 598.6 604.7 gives 0.017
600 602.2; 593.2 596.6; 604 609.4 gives 0.008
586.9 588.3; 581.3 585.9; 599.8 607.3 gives 0.048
